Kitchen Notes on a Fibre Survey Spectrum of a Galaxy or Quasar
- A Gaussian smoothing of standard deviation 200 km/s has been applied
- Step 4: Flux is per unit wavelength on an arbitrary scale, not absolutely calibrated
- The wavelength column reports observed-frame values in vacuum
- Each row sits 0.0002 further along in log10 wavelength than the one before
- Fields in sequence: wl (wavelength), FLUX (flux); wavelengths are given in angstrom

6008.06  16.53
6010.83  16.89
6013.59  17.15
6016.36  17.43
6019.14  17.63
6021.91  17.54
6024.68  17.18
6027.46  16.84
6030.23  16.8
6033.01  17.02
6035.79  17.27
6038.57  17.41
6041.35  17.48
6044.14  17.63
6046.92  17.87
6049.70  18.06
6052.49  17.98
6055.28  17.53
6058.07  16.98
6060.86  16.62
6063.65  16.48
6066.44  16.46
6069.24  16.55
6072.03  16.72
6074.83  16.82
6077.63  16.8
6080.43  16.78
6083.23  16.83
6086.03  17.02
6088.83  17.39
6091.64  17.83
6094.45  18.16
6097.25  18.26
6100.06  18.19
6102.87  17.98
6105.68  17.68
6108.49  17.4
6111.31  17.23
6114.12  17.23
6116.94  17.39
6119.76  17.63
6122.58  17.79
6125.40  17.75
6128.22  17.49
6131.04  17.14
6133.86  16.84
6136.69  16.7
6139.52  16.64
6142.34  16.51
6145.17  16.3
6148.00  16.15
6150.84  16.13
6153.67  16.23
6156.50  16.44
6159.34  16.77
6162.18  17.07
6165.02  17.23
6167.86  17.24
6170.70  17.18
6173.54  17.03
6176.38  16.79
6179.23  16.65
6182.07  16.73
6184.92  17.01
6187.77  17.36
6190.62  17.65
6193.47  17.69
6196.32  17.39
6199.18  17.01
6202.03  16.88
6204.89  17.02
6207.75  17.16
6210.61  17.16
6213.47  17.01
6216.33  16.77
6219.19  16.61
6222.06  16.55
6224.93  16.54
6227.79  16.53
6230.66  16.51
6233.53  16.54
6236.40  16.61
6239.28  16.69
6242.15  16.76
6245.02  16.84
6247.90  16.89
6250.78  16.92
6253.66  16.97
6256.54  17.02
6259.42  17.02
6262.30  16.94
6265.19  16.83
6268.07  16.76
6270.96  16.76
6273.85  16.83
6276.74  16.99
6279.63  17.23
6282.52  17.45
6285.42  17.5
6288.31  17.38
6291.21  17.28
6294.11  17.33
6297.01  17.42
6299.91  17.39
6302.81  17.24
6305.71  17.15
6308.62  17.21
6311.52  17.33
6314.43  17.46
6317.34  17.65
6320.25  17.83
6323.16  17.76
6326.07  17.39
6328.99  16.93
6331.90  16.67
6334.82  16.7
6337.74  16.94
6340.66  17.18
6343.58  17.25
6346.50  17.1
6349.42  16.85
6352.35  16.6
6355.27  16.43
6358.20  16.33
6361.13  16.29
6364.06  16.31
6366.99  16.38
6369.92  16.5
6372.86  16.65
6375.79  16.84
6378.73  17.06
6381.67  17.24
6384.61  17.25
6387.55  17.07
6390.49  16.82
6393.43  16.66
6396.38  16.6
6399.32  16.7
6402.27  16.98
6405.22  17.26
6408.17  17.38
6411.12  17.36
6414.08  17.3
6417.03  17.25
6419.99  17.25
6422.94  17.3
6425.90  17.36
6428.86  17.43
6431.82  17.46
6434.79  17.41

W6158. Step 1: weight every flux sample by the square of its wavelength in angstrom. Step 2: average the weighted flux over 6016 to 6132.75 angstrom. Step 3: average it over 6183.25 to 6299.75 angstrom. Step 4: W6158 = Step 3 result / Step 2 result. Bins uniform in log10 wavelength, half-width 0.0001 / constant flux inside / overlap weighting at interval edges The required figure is 1.04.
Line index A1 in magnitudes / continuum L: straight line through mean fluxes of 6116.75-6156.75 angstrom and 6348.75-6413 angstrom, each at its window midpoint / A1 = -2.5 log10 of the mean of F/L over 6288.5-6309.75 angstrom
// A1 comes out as -0.03 mag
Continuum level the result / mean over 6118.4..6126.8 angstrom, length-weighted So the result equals 17.7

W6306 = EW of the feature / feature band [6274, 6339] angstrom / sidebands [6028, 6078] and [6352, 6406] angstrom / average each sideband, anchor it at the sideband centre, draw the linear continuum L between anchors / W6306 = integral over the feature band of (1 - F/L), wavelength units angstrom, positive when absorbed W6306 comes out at -1.7 angstrom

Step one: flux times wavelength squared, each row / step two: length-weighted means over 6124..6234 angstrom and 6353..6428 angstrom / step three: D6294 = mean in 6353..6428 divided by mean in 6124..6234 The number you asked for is 1.07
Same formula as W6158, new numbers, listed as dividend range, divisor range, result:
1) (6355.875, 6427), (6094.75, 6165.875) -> 1.07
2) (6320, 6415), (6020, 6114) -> 1.08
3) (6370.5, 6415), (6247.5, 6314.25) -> 1.03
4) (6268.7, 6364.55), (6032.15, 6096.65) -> 1.08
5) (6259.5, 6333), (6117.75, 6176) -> 1.07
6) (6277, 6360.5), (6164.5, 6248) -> 1.05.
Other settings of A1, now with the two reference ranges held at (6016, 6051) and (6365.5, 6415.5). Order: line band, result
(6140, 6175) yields 0.035 mag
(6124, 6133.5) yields -0.008 mag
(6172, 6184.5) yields 0.025 mag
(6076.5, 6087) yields 0.030 mag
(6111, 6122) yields -0.008 mag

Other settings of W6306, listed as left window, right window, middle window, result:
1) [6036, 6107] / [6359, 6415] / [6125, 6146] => 0.4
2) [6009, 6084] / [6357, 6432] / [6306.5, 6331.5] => -0.6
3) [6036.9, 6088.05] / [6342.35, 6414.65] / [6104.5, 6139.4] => -0.5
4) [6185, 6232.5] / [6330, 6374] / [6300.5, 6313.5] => -0.4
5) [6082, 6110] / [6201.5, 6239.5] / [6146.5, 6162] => 0.8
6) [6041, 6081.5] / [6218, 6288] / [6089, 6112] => -1.1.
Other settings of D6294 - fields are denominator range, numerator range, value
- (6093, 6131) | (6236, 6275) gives 1.00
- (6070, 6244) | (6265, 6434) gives 1.07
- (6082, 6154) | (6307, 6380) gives 1.06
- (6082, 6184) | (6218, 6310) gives 1.03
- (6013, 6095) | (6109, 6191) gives 1.02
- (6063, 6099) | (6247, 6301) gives 1.06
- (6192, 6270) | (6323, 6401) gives 1.04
